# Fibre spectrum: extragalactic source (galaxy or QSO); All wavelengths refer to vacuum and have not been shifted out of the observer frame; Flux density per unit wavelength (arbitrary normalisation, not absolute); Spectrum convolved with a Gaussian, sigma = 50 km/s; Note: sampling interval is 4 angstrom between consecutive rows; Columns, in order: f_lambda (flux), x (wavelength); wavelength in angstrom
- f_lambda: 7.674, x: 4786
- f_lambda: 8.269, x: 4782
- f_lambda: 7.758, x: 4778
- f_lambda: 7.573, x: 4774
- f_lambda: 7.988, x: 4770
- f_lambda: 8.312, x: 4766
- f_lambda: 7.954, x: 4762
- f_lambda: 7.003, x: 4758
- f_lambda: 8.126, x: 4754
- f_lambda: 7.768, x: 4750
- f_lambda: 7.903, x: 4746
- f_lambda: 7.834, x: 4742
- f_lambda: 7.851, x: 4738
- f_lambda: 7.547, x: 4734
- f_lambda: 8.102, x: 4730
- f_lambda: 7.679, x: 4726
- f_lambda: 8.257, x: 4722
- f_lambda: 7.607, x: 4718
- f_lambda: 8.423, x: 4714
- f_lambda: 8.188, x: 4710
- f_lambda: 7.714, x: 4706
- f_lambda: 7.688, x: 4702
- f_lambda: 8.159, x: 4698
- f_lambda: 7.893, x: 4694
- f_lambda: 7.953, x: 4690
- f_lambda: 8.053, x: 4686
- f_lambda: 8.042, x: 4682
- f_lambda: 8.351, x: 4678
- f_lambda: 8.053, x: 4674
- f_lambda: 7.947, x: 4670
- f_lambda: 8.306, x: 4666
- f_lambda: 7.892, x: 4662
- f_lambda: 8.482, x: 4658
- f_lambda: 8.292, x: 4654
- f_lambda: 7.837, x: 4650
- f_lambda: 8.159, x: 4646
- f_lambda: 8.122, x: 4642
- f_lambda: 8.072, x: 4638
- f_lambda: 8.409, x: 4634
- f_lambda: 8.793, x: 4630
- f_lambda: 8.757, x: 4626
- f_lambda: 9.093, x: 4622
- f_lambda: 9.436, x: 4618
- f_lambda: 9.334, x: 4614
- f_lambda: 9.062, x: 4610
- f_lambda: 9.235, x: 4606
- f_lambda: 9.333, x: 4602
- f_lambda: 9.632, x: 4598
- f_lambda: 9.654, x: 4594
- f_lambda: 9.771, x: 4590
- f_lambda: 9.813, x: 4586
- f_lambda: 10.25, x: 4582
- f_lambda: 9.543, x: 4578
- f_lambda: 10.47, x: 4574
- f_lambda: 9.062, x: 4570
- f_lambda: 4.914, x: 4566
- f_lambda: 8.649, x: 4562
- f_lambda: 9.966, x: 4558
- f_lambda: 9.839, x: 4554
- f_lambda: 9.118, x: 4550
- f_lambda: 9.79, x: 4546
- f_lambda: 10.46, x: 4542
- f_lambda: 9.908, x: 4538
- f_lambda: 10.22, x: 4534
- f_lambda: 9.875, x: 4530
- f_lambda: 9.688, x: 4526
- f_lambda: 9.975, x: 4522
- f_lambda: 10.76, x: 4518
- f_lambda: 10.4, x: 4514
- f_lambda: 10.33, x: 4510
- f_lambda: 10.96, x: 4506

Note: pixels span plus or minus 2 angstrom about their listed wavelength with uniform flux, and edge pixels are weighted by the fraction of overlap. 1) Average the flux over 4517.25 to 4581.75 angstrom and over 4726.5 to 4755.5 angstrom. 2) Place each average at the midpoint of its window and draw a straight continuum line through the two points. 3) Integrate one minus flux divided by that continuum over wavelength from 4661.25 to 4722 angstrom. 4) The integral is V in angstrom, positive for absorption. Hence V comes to 1.9 angstrom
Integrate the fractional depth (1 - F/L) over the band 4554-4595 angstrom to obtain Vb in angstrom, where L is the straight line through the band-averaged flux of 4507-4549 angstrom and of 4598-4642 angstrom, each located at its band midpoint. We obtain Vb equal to 1.3 angstrom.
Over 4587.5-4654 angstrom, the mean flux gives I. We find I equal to 8.91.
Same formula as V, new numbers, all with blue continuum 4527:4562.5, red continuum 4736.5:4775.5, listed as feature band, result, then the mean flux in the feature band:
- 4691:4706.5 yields 0.9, 7.88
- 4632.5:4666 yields 2.5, 8.16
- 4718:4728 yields 0.3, 7.9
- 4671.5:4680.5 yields 0.4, 8.18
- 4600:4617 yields -0.1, 9.25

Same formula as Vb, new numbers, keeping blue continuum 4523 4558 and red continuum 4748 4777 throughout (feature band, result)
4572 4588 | -0.9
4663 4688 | 1.5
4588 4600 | -0.4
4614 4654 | 2.0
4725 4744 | 0.6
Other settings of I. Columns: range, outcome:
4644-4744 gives 8.01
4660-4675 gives 8.05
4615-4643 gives 8.71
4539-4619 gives 9.37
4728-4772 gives 7.85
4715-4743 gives 7.86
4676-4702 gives 8.05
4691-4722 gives 7.97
